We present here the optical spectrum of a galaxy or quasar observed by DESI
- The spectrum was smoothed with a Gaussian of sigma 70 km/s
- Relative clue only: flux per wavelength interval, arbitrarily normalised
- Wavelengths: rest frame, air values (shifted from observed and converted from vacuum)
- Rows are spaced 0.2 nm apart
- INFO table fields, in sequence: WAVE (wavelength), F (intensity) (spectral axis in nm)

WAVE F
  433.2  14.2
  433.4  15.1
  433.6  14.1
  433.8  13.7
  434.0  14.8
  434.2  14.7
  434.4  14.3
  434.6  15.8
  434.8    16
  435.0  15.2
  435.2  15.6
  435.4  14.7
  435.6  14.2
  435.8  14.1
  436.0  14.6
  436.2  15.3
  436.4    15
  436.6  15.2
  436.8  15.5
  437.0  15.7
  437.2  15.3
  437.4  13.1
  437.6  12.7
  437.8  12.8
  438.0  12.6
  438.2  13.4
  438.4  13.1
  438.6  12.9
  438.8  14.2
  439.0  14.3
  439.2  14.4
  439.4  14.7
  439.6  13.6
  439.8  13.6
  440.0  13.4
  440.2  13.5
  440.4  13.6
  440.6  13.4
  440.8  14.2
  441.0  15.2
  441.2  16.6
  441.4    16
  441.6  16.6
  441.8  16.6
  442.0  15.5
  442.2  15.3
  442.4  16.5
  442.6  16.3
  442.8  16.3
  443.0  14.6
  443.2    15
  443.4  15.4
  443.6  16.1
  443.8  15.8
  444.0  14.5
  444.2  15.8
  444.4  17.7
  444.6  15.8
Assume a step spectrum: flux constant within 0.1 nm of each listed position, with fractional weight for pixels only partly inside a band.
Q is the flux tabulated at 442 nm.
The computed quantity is 15.5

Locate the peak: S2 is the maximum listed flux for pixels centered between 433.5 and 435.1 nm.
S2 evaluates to 16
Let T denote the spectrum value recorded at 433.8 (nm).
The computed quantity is 13.7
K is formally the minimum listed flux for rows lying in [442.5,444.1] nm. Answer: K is 14.5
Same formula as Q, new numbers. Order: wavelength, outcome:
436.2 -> 15.3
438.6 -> 12.9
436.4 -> 15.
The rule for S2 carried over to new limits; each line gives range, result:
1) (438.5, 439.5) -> 14.7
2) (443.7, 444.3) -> 15.8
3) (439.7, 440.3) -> 13.6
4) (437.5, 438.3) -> 13.4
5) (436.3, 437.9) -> 15.7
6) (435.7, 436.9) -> 15.5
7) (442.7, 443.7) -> 16.3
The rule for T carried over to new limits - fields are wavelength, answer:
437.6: 12.7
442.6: 16.3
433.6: 14.1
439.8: 13.6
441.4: 16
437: 15.7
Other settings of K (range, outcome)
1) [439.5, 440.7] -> 13.4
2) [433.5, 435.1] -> 13.7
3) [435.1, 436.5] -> 14.1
